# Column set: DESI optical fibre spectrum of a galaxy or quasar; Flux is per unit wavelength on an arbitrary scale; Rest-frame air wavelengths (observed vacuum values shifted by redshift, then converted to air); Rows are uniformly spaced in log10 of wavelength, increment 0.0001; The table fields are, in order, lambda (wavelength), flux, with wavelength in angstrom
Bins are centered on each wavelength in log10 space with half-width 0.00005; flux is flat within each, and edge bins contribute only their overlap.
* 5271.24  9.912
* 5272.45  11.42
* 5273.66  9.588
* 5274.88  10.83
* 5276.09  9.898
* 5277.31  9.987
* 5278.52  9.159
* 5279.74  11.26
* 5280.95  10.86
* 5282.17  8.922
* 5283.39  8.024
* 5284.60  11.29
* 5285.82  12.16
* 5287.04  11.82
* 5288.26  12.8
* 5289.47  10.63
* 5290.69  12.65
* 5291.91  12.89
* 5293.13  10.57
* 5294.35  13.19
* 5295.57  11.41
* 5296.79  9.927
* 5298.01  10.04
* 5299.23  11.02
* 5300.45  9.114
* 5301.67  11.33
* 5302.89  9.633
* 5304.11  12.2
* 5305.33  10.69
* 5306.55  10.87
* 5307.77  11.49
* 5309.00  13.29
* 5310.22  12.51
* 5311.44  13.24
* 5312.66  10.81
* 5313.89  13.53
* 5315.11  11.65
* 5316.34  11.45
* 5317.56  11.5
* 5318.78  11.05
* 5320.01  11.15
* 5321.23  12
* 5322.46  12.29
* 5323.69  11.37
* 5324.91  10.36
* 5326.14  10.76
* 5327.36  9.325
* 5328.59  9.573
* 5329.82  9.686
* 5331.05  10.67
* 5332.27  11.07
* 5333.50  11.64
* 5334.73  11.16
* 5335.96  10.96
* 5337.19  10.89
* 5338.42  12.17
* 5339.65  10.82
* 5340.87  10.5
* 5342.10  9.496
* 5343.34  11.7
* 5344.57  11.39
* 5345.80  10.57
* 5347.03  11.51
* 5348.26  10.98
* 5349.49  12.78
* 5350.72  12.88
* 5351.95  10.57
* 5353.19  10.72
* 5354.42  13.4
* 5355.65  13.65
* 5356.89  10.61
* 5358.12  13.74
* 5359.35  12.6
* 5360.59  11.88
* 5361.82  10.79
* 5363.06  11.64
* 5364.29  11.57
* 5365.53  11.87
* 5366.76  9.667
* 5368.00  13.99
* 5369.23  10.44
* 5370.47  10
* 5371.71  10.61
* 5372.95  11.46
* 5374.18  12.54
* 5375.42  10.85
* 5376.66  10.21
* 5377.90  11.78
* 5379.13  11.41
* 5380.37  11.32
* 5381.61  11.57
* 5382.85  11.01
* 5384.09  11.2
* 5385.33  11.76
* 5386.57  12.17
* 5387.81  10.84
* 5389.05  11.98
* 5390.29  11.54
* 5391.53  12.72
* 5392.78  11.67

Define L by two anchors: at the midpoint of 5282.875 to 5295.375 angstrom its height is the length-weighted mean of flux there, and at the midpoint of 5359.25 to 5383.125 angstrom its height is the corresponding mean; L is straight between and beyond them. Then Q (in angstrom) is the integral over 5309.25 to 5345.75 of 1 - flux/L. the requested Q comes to 0.9 angstrom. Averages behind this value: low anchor 11.6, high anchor 11.3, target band 11.2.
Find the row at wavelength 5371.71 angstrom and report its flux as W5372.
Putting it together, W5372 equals 10.61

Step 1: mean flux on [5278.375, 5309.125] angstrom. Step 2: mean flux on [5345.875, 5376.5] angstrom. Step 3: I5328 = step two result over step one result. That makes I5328 1.1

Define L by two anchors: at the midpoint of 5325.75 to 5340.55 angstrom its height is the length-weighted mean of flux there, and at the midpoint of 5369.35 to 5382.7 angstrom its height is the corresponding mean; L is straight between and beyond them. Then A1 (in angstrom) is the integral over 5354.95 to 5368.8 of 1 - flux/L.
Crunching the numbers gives -1.2 angstrom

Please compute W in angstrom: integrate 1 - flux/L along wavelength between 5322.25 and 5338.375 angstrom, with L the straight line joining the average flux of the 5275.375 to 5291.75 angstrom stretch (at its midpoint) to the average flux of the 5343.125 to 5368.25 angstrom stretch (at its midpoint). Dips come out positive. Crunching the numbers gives 1.0 angstrom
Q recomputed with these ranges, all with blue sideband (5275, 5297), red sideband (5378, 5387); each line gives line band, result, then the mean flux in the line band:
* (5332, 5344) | 0.2 angstrom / 11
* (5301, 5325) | -1.1 angstrom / 11.6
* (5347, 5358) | -0.6 angstrom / 12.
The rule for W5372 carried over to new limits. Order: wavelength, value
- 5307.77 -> 11.49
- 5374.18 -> 12.54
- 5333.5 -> 11.64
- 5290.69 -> 12.65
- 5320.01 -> 11.15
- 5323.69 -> 11.37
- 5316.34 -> 11.45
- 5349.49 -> 12.78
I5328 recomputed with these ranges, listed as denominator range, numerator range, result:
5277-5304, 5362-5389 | 1.04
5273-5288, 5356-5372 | 1.11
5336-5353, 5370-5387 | 1.00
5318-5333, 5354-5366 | 1.13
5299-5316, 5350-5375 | 1.02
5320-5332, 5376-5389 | 1.06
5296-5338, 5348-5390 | 1.04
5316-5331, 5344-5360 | 1.10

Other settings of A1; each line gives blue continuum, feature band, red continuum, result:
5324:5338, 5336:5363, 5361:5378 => -1.7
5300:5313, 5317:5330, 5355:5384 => 0.7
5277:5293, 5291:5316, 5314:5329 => -1.0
